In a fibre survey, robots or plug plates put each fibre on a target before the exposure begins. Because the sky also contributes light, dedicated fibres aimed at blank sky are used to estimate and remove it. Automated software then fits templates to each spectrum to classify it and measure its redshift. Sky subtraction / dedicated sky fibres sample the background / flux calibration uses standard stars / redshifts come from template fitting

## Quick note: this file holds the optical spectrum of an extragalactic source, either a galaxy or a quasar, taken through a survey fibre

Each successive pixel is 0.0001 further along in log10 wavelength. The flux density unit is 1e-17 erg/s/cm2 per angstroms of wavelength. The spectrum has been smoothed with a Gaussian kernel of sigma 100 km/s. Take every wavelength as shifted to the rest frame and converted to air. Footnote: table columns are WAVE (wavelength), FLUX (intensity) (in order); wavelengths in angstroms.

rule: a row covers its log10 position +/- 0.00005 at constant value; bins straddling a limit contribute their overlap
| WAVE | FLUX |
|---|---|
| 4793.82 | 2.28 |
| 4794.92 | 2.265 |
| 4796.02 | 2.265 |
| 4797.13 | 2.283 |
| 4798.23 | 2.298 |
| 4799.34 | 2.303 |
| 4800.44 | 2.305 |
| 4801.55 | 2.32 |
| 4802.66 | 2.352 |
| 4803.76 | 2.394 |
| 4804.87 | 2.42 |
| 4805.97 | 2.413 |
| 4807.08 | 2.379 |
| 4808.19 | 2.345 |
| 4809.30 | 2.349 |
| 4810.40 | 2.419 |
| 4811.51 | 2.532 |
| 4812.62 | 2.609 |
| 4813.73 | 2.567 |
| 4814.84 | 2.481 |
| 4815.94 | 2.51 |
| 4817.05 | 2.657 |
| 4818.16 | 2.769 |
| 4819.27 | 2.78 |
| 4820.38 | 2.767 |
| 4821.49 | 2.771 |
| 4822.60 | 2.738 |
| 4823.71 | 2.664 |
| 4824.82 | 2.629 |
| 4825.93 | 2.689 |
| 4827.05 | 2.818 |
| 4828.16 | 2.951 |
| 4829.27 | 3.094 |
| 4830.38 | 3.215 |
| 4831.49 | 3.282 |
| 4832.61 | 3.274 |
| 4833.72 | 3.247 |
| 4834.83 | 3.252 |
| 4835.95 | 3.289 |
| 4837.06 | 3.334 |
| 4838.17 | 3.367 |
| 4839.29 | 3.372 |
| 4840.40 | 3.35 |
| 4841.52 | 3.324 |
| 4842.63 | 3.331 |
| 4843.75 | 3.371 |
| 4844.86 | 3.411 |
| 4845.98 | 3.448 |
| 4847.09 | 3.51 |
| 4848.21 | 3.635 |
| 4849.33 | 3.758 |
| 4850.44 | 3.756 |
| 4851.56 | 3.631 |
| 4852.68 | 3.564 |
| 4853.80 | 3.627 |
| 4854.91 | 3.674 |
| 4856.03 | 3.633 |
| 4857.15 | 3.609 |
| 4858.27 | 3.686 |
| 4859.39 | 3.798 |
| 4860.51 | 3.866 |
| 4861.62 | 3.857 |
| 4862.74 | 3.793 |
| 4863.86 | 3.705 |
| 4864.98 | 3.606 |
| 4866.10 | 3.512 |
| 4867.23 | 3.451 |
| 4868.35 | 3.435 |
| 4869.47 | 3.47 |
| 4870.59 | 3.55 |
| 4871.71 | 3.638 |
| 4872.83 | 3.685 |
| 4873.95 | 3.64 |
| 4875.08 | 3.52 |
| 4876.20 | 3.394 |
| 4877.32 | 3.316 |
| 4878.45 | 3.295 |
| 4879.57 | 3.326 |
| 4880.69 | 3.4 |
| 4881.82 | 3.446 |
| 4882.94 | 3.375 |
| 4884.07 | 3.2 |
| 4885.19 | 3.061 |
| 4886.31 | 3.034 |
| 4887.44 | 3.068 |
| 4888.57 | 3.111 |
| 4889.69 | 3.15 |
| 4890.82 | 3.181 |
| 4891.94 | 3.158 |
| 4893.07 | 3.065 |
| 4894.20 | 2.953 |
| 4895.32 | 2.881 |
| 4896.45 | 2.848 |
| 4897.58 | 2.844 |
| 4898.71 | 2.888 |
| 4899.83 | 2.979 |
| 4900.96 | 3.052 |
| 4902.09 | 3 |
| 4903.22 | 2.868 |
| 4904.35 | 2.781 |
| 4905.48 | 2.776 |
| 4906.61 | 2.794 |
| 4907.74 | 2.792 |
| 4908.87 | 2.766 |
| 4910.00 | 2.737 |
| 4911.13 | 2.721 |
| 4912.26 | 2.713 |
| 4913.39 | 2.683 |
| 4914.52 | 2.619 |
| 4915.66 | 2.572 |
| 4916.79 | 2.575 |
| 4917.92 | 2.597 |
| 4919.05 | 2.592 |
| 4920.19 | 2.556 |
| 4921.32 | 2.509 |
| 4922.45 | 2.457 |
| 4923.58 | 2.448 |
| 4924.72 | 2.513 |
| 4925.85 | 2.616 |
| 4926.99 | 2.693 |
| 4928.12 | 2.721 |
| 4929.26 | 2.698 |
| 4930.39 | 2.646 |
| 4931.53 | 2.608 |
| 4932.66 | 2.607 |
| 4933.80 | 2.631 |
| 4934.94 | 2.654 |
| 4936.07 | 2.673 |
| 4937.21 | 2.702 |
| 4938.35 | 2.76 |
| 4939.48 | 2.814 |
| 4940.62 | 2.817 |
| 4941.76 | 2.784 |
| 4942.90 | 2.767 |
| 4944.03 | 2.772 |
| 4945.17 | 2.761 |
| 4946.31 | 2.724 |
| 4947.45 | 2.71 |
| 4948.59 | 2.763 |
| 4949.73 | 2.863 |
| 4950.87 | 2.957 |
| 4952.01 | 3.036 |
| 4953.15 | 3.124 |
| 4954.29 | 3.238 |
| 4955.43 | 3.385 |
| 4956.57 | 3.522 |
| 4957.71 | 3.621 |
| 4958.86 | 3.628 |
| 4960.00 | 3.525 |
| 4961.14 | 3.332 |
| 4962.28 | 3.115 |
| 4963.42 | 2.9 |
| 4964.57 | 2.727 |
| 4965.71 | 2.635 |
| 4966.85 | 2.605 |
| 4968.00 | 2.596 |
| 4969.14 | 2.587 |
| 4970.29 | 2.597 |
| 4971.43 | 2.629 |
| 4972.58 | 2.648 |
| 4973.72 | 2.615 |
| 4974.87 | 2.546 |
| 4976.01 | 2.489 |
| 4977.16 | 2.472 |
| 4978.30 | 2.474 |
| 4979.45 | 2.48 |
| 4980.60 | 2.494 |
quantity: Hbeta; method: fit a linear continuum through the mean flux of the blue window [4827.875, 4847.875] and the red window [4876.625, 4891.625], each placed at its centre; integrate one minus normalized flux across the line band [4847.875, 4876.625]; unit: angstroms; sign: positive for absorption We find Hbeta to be -3.2 angstroms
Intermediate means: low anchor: 3.31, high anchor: 3.23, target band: 3.64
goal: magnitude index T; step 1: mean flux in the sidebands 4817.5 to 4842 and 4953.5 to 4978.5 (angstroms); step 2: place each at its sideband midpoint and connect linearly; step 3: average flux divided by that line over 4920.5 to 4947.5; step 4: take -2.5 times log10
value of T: 0.11 mag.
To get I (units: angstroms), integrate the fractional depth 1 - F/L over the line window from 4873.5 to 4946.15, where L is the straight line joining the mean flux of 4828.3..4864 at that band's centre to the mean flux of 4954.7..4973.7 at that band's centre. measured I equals 8.0 angstroms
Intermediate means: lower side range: 3.49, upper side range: 2.99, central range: 2.87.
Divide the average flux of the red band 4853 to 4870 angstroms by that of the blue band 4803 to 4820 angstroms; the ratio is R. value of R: 1.45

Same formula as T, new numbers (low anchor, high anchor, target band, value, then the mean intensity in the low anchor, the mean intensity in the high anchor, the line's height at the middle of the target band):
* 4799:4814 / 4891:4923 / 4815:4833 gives -0.150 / 2.41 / 2.78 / 2.47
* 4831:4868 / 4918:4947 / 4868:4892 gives -0.044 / 3.52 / 2.66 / 3.21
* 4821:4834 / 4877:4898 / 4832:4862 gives -0.169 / 2.94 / 3.14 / 3.01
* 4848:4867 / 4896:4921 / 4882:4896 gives 0.001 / 3.68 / 2.76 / 3.11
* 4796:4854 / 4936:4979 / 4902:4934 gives 0.086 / 2.91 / 2.87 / 2.88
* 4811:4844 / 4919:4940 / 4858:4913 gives -0.162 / 2.96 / 2.63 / 2.77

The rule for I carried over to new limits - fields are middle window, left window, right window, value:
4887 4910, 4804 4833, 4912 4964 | -1.3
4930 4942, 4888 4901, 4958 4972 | 1.0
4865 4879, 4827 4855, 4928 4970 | -1.1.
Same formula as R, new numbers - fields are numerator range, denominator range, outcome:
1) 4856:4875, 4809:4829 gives 1.37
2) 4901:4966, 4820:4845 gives 0.91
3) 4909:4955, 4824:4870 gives 0.79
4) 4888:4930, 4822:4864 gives 0.82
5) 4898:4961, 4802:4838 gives 1.02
